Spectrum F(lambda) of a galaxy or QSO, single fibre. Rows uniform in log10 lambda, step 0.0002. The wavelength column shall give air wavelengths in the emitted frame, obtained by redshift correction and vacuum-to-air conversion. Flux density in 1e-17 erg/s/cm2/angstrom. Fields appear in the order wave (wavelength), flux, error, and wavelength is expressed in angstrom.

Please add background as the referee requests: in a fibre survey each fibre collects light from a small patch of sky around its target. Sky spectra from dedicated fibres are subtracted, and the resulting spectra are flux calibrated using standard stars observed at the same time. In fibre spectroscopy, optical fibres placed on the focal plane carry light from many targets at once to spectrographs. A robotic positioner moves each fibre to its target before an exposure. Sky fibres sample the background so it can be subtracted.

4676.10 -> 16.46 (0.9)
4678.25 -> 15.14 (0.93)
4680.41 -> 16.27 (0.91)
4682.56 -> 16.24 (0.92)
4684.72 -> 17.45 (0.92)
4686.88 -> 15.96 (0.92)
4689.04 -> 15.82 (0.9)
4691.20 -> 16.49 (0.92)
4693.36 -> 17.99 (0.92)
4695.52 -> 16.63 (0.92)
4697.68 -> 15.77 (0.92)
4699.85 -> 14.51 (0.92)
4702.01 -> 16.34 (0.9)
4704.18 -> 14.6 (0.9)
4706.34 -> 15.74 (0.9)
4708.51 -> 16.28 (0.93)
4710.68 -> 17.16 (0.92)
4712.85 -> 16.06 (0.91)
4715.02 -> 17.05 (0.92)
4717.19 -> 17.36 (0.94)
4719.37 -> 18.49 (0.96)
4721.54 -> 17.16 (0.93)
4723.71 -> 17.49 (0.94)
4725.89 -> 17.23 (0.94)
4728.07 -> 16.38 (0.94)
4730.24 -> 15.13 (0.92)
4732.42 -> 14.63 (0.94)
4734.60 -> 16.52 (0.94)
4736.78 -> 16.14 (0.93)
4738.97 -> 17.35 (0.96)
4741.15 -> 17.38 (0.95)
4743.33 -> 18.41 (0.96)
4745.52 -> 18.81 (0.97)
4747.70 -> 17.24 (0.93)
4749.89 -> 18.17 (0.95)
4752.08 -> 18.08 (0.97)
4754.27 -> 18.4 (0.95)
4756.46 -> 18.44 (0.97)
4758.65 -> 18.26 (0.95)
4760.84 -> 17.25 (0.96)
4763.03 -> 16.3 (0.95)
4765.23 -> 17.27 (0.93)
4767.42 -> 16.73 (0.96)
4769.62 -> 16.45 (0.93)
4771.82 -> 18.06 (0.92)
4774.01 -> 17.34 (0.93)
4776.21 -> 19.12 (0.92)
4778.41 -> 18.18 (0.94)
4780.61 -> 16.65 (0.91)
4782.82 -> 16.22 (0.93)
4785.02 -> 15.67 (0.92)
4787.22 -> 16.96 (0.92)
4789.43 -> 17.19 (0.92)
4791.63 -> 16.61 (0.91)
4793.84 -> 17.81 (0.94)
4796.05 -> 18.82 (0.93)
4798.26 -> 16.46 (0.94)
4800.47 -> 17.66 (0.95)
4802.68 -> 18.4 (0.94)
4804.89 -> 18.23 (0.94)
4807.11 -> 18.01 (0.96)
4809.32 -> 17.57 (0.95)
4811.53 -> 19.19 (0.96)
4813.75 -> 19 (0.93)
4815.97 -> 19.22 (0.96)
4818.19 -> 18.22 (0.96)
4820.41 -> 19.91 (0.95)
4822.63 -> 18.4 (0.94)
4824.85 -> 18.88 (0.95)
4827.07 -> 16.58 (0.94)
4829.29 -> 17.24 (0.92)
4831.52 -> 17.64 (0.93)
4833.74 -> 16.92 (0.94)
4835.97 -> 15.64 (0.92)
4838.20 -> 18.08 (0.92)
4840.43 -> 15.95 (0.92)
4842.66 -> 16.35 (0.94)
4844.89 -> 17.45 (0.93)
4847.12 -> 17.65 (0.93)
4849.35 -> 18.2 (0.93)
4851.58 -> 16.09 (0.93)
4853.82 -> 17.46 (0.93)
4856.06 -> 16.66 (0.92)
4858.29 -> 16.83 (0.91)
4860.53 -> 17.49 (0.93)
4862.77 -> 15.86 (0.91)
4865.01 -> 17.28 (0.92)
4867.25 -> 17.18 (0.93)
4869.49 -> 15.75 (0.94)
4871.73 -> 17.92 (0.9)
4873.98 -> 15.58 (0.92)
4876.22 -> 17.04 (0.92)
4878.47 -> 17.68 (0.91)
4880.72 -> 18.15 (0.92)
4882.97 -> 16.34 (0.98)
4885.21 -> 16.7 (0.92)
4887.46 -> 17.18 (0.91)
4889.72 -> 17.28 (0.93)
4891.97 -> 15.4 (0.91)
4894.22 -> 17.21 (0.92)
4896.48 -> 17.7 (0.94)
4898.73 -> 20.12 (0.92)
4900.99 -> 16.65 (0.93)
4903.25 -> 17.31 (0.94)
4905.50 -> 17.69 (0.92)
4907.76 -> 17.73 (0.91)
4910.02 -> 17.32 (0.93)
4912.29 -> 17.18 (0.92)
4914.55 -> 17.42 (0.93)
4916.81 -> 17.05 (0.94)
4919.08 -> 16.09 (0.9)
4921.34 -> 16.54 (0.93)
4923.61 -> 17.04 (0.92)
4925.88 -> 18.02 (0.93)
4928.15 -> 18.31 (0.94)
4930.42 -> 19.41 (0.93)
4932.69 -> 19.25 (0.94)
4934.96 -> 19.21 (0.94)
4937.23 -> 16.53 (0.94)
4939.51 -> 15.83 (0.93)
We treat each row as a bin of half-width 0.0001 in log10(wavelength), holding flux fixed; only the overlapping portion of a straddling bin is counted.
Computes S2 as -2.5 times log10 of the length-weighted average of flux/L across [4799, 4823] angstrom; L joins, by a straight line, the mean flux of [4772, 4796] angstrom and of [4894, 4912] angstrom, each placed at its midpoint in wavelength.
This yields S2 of -0.068 mag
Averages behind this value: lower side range 17.3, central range 18.5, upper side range 17.7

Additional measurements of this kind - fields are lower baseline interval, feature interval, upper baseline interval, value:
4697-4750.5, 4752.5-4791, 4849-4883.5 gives -0.035 mag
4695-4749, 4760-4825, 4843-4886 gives -0.056 mag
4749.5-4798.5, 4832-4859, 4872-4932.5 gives 0.026 mag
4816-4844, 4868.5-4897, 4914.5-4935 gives 0.049 mag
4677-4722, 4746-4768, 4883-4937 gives -0.061 mag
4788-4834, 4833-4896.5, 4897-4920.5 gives 0.049 mag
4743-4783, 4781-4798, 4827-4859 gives 0.029 mag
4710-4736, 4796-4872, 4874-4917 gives -0.028 mag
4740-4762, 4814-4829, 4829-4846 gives -0.085 mag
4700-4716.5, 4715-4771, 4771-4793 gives -0.039 mag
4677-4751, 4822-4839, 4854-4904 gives -0.028 mag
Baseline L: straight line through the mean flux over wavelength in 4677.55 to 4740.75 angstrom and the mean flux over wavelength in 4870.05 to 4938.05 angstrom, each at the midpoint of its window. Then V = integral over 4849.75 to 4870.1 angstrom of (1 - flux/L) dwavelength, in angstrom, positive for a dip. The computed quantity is 0.46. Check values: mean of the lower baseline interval 16.4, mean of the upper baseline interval 17.4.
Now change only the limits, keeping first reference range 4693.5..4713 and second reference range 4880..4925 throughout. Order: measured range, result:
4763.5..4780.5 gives -1.1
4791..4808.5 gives -1.3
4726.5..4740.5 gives 0.1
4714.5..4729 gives -1.1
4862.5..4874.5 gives 0.2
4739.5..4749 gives -1.0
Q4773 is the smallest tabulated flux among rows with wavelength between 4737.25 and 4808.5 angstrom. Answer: 15.67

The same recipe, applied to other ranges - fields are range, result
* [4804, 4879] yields 15.58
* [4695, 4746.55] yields 14.51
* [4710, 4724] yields 16.06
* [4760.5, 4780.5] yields 16.3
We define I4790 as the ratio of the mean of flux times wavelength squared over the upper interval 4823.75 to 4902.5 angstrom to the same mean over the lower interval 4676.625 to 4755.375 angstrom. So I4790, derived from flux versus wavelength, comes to 1.1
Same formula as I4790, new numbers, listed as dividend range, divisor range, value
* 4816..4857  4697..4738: 1.12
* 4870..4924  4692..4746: 1.11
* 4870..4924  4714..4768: 1.06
